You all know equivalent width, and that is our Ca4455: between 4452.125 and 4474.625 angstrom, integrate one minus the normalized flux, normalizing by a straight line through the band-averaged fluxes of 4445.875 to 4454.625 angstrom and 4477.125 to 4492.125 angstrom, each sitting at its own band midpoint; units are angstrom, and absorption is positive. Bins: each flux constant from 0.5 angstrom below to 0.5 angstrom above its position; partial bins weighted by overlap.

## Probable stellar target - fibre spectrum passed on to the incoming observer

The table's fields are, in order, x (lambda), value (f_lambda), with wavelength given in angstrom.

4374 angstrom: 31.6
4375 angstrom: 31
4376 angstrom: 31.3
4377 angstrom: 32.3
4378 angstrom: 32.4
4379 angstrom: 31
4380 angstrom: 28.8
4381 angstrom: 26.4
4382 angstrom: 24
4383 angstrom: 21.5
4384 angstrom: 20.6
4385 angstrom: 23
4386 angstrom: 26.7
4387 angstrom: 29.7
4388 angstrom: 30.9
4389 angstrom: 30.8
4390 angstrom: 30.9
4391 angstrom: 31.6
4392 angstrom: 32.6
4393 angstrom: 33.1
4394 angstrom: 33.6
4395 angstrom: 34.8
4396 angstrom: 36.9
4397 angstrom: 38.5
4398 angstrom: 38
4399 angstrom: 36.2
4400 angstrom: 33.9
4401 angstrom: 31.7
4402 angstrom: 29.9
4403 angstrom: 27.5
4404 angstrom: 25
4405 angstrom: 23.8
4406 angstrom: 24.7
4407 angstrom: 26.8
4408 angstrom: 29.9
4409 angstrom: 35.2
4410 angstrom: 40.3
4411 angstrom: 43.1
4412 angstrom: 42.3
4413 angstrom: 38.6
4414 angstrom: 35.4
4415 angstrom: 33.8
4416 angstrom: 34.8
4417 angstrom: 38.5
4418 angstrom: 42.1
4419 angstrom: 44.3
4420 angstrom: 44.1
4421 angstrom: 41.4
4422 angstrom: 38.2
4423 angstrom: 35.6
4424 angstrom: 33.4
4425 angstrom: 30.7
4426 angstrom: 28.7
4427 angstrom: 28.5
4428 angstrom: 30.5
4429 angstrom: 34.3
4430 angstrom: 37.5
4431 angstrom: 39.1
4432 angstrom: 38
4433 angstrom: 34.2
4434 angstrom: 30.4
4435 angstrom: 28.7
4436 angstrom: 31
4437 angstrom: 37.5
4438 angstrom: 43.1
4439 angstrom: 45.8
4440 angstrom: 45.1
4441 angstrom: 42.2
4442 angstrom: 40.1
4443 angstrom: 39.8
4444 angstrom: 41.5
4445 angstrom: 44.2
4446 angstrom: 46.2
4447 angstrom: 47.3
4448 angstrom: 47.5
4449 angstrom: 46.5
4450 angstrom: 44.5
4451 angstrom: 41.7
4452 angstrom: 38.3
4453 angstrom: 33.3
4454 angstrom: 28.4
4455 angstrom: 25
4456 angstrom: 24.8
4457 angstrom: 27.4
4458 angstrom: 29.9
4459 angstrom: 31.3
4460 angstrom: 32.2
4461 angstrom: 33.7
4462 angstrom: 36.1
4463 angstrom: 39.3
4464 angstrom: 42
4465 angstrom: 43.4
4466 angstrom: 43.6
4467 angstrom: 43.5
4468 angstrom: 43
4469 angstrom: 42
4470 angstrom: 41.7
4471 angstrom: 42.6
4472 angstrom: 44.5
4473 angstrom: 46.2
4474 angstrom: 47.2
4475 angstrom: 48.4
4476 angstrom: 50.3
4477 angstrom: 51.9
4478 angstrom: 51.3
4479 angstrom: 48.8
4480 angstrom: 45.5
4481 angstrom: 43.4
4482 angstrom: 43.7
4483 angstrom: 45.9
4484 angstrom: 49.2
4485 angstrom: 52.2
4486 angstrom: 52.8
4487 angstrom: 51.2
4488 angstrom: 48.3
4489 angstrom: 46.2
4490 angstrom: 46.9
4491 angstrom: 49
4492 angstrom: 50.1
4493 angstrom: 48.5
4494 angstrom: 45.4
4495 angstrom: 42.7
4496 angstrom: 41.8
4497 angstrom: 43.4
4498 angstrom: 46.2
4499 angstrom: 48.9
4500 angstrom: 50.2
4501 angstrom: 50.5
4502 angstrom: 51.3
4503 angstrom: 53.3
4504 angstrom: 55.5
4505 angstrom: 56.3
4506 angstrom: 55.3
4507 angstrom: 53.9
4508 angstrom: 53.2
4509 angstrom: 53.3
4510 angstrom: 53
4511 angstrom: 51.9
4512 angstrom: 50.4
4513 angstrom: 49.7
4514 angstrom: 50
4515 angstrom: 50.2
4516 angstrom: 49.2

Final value 3.4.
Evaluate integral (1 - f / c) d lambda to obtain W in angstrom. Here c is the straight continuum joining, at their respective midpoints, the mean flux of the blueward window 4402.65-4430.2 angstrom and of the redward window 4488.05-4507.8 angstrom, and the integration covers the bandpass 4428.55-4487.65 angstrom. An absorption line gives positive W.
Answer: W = 1.6 angstrom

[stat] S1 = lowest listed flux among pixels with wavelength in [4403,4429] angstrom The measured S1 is 23.8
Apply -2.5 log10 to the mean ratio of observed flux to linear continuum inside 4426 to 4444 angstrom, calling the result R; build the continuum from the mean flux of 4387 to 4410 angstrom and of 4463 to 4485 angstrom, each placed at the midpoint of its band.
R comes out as 0.05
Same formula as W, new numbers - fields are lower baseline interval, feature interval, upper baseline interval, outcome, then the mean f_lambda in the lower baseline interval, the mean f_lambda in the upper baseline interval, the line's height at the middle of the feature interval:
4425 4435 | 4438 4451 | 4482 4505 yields -2.6 angstrom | 33.1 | 48.7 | 36.6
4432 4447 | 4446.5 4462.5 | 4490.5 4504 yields 2.4 angstrom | 39.5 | 48.1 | 41.7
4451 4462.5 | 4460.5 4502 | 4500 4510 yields -3.7 angstrom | 31.4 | 53.4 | 42.6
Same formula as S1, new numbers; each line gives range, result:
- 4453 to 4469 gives 24.8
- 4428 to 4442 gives 28.7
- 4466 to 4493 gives 41.7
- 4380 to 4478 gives 20.6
